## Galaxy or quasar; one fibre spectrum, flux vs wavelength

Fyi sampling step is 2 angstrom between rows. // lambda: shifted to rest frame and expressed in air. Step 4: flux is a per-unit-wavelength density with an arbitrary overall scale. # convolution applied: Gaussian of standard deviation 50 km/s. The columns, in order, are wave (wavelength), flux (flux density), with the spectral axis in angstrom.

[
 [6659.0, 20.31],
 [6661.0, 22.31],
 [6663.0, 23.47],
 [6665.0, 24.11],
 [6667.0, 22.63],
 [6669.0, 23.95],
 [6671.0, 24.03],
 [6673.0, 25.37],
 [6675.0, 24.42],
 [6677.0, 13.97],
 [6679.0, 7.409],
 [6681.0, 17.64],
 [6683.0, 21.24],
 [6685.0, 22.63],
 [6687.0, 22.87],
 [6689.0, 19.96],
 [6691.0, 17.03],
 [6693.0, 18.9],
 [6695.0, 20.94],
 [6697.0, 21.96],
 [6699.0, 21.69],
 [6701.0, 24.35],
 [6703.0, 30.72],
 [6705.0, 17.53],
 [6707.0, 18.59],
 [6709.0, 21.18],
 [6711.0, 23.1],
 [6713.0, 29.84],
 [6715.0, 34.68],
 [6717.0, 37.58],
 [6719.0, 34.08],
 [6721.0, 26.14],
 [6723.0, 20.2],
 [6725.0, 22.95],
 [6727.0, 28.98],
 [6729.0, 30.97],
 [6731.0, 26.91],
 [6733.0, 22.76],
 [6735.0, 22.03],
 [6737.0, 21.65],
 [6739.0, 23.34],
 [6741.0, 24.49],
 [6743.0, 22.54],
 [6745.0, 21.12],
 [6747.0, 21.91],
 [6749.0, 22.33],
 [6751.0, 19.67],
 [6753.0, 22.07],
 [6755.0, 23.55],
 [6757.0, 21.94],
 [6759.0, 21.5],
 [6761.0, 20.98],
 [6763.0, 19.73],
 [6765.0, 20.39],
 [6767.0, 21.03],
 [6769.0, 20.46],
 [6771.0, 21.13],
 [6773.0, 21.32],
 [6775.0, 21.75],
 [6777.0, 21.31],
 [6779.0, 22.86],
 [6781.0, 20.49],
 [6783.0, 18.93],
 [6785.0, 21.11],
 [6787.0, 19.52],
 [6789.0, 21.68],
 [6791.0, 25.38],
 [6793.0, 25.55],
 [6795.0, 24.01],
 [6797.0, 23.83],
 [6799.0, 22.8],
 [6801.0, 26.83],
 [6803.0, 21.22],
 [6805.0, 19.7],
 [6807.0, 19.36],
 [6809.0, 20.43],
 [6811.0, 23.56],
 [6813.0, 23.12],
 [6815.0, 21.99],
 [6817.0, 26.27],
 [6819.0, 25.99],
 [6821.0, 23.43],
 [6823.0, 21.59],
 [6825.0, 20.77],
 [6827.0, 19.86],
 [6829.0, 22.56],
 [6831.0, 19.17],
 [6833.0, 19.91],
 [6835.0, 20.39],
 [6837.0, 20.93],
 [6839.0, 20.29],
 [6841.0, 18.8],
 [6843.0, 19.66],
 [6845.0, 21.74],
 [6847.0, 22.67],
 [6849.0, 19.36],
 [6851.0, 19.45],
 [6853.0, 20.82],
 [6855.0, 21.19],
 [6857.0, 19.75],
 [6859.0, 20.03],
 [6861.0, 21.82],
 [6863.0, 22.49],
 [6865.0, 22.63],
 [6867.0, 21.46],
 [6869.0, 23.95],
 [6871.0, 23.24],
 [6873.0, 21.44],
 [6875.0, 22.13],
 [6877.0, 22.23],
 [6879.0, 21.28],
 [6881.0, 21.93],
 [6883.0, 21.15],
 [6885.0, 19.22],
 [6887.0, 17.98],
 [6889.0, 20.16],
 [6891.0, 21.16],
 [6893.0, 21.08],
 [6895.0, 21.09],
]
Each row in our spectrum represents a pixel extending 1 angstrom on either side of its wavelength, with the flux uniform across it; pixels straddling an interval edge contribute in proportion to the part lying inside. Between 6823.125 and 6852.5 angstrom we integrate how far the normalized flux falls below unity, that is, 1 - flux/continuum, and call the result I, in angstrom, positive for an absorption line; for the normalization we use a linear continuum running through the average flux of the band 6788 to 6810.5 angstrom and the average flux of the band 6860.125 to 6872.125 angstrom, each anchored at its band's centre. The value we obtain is 2.91 angstrom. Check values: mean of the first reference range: 22.8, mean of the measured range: 20.4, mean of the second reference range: 22.6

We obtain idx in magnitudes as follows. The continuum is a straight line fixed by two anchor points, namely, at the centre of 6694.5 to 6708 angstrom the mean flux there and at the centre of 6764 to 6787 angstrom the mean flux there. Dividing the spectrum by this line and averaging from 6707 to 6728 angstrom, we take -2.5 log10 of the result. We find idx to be -0.24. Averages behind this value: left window 22.3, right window 20.9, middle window 27.4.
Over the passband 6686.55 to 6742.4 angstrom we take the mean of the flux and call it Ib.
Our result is 24.5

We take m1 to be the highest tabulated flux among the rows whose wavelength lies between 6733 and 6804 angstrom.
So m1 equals 26.83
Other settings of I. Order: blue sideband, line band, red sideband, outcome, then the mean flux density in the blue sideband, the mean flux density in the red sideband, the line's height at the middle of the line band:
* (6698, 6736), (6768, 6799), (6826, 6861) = 1.44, 26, 20.4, 23.1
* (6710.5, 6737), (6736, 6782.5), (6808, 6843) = 7.10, 27.6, 21.7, 25.5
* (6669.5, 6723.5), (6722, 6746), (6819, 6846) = -1.74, 22.9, 20.9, 22.4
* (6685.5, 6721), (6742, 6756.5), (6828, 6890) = 0.94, 24.4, 21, 23.4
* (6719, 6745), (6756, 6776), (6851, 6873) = 2.38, 24.7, 21.6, 23.9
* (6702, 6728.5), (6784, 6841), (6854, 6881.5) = 3.52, 26.7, 21.8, 23.6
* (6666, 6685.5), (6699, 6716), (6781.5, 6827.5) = -3.25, 20.3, 22.5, 20.8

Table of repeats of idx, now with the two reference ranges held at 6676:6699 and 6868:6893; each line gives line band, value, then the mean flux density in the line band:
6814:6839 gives -0.064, 21.8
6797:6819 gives -0.121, 22.7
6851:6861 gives 0.026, 20.5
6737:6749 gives -0.160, 22.6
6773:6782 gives -0.086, 21.6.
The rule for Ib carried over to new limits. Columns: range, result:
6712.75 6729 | 29.4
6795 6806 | 23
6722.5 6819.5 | 22.5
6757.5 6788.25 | 20.9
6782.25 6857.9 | 21.7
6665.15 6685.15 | 20.4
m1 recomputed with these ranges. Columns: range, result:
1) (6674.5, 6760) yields 37.58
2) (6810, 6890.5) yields 26.27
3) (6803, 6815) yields 23.56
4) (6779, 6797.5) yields 25.55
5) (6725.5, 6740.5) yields 30.97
